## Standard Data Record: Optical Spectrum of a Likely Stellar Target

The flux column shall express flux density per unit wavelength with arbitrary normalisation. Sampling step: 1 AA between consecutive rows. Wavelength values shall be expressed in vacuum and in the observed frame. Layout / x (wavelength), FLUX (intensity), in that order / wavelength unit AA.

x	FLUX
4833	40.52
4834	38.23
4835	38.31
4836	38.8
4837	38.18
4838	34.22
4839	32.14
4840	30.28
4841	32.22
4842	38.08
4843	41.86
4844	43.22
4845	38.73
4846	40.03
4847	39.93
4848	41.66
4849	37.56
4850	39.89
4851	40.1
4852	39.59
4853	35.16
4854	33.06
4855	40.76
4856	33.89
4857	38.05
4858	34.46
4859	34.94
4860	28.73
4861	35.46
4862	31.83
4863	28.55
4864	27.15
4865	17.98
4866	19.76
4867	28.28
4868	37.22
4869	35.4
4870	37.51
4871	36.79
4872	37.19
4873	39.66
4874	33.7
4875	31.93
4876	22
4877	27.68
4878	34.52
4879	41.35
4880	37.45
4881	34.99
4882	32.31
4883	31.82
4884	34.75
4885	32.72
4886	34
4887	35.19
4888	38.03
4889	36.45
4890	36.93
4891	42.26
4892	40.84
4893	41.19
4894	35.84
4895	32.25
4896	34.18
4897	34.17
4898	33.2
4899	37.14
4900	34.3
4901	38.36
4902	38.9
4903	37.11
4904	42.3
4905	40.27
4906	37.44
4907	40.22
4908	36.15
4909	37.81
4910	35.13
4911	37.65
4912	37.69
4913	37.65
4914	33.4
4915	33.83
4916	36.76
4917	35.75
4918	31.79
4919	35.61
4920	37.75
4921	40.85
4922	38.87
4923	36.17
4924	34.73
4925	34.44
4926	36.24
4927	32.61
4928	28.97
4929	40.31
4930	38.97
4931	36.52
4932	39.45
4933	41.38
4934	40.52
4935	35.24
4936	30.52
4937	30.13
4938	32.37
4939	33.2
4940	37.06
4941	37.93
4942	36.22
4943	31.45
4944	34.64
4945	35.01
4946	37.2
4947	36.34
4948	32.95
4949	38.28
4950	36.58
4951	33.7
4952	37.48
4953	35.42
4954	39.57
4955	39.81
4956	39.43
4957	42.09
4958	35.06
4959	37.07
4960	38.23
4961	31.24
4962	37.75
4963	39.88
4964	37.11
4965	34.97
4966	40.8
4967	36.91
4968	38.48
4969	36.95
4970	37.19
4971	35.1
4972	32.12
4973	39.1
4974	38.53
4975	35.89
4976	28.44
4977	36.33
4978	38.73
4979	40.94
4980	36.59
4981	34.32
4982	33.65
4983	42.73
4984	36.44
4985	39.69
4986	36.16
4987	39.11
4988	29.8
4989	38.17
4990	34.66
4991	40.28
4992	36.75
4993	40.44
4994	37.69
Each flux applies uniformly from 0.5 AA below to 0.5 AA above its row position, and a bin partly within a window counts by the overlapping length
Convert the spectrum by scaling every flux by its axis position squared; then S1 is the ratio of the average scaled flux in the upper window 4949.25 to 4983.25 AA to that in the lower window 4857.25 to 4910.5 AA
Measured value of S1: 1.1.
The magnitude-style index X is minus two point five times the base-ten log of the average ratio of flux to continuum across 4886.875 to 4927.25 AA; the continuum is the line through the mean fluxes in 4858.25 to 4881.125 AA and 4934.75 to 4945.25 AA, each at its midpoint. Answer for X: -0.12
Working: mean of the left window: 32.2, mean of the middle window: 36.8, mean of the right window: 33.9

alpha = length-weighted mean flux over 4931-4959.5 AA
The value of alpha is 36.3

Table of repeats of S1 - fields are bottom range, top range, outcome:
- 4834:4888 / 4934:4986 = 1.09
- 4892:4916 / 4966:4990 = 1.02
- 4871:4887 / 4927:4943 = 1.08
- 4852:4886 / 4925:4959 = 1.13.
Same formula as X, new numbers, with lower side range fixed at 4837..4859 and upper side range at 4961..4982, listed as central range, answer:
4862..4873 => 0.20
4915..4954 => 0.03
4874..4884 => 0.13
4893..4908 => 0.00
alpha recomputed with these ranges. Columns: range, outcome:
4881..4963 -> 36.3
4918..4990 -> 36.4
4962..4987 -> 37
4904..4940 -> 36.3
